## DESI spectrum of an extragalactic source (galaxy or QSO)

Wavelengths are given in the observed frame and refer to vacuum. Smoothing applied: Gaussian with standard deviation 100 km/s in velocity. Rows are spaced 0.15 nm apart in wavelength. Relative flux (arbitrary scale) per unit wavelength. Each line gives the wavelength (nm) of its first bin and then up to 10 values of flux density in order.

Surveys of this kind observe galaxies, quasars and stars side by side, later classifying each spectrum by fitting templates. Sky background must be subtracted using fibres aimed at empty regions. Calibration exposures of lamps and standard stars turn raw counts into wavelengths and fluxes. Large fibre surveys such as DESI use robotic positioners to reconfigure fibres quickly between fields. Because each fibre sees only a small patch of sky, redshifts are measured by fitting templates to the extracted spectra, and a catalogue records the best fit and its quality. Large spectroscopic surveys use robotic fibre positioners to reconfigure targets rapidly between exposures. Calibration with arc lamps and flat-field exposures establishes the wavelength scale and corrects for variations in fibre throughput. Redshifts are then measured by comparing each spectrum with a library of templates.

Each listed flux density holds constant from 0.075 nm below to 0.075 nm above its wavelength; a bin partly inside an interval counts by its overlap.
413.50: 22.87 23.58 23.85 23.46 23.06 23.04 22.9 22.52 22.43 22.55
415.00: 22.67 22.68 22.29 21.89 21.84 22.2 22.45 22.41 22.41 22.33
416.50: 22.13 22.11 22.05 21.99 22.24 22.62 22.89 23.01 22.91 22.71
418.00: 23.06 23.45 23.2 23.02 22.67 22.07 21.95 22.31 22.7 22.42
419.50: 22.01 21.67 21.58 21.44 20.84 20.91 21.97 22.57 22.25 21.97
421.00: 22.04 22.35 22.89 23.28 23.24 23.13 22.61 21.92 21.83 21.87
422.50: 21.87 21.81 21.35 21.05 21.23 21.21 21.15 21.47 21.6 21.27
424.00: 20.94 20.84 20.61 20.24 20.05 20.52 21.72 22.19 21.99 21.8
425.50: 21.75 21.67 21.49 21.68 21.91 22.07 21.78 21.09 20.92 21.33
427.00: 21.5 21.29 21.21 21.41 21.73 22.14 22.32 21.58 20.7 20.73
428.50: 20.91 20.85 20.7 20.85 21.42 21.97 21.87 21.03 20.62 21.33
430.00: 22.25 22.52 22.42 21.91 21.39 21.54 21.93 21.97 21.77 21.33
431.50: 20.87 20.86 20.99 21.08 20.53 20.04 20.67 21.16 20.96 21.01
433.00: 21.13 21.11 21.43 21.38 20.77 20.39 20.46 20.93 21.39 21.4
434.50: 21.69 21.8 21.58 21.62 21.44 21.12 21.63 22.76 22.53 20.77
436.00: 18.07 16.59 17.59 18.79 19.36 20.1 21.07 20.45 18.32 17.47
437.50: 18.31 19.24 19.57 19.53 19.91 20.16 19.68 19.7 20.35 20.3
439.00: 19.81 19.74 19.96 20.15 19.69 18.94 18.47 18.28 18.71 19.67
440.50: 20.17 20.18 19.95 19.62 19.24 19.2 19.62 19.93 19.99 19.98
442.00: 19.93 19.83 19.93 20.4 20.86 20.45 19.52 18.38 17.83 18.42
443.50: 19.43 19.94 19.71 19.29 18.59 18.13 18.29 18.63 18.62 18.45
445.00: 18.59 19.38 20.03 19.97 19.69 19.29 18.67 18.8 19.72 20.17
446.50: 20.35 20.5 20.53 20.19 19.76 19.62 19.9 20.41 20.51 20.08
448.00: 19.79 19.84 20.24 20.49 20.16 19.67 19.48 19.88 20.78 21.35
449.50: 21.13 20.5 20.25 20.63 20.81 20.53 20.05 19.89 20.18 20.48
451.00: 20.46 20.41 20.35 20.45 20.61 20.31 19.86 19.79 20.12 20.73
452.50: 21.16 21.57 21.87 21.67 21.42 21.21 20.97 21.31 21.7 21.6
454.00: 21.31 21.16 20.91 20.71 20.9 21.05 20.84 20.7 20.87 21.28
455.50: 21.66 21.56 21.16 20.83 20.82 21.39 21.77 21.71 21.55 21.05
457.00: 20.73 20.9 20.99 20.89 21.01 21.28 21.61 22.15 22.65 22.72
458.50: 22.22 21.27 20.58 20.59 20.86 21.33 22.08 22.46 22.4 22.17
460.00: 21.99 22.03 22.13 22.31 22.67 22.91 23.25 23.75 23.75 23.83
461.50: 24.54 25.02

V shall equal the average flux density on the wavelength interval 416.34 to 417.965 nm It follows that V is 22.5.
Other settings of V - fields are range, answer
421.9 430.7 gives 21.4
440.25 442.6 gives 19.9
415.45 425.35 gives 22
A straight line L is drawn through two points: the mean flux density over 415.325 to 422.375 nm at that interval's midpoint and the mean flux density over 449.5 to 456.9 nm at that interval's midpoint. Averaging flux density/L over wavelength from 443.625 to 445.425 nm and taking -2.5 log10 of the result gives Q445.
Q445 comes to 0.124 mag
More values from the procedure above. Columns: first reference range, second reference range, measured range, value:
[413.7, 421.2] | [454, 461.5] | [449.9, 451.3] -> 0.074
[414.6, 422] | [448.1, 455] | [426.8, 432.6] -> 0.022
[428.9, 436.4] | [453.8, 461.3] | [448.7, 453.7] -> 0.045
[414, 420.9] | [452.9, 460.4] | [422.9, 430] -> 0.041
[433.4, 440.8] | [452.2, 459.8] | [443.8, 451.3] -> 0.048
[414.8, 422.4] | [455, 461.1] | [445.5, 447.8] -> 0.103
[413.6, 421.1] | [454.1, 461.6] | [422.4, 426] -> 0.049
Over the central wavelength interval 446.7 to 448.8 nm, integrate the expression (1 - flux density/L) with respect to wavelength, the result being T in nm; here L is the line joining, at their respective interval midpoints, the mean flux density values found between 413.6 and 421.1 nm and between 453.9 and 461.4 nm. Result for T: 0.17 nm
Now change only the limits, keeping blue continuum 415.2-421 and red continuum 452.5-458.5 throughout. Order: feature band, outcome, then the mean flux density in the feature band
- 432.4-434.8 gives 0.08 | 21.1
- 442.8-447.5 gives 0.50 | 19.3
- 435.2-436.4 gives 0.10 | 20.1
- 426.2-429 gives 0.09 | 21.3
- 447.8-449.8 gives 0.11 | 20.3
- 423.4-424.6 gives 0.06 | 20.9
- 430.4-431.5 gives 0.02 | 21.6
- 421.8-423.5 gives 0.04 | 21.6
